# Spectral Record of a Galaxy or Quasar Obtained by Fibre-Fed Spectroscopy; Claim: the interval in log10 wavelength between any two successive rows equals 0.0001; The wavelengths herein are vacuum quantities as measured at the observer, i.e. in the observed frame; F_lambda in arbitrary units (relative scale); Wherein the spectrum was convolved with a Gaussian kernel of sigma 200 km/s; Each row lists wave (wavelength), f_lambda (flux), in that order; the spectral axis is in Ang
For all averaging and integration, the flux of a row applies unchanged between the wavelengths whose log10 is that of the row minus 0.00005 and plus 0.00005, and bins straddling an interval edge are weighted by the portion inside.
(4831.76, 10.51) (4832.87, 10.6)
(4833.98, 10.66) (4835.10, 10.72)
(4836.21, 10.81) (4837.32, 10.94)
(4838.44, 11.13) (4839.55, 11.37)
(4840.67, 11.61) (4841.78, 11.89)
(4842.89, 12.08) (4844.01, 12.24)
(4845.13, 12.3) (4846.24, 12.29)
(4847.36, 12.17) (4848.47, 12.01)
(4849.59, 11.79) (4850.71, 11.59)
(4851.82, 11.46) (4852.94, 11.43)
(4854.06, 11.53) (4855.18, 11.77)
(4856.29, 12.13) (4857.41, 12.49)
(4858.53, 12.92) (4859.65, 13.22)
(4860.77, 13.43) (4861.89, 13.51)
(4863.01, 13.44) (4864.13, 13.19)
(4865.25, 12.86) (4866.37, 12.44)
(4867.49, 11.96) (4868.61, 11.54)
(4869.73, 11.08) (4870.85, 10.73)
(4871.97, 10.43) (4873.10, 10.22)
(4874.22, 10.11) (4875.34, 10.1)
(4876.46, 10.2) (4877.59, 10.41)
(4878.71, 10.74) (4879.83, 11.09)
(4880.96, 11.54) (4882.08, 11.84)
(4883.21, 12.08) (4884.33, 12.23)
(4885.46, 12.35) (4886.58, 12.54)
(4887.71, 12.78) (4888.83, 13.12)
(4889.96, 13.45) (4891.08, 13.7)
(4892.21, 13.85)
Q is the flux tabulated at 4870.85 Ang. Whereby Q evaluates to 10.73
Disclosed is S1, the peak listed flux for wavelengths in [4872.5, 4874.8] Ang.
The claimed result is 10.22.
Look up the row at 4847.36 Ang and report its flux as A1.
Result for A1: 12.17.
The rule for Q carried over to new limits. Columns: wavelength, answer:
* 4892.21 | 13.85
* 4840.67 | 11.61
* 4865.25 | 12.86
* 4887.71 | 12.78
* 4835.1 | 10.72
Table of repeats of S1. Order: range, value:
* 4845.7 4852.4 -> 12.29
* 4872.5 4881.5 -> 11.54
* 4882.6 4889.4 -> 13.12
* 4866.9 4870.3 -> 11.96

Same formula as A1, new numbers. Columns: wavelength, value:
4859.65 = 13.22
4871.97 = 10.43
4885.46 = 12.35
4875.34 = 10.1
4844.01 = 12.24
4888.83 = 13.12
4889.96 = 13.45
